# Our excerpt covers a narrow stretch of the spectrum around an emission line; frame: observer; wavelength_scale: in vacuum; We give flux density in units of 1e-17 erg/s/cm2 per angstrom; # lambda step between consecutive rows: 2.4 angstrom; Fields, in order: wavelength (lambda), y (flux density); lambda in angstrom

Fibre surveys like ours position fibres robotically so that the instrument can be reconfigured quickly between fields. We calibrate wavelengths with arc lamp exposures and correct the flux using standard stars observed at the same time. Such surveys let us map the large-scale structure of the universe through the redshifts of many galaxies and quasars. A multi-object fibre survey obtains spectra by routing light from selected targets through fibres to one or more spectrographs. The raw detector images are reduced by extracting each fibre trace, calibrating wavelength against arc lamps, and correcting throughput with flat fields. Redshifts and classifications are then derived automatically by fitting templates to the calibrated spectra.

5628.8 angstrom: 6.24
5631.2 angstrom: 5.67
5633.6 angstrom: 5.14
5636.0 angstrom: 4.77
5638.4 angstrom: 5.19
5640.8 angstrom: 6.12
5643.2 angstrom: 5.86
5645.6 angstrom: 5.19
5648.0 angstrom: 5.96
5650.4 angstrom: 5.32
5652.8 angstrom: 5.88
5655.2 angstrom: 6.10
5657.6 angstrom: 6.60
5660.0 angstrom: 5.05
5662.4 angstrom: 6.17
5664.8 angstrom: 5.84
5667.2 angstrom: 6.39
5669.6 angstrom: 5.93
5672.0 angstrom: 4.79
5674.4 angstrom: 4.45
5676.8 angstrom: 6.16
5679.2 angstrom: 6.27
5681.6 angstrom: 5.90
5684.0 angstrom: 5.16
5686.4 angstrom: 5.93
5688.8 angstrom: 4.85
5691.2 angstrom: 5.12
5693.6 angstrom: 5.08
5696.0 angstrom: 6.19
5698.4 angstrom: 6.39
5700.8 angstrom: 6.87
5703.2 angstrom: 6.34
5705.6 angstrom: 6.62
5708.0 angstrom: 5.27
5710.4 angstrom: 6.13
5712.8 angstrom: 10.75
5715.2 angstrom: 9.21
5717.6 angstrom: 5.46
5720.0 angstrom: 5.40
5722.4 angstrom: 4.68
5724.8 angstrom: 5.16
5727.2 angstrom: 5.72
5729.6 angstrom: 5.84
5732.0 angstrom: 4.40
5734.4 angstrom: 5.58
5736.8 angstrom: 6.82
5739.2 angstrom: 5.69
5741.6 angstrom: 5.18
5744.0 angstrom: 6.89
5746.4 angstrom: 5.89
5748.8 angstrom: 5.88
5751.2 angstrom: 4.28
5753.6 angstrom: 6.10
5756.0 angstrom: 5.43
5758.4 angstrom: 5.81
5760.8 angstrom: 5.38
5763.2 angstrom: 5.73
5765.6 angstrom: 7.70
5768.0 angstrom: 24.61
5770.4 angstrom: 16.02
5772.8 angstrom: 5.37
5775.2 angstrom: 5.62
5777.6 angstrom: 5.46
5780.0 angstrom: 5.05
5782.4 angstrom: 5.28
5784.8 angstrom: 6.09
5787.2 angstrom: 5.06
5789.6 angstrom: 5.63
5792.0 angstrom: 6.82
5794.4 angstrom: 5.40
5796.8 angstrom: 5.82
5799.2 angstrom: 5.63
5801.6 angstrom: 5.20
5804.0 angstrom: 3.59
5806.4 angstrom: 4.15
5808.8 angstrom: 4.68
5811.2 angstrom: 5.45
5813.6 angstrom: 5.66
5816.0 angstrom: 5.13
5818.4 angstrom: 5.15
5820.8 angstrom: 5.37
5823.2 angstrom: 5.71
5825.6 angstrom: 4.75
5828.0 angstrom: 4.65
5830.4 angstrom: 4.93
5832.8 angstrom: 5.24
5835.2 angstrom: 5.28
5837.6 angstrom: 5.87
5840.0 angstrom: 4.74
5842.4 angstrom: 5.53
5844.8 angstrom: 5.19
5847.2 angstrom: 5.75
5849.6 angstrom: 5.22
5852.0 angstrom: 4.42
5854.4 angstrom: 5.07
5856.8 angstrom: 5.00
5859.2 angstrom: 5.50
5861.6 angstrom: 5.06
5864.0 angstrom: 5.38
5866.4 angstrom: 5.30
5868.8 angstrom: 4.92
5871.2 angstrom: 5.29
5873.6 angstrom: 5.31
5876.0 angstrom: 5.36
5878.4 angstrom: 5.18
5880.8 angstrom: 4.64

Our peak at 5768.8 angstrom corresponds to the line [O III] 5007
